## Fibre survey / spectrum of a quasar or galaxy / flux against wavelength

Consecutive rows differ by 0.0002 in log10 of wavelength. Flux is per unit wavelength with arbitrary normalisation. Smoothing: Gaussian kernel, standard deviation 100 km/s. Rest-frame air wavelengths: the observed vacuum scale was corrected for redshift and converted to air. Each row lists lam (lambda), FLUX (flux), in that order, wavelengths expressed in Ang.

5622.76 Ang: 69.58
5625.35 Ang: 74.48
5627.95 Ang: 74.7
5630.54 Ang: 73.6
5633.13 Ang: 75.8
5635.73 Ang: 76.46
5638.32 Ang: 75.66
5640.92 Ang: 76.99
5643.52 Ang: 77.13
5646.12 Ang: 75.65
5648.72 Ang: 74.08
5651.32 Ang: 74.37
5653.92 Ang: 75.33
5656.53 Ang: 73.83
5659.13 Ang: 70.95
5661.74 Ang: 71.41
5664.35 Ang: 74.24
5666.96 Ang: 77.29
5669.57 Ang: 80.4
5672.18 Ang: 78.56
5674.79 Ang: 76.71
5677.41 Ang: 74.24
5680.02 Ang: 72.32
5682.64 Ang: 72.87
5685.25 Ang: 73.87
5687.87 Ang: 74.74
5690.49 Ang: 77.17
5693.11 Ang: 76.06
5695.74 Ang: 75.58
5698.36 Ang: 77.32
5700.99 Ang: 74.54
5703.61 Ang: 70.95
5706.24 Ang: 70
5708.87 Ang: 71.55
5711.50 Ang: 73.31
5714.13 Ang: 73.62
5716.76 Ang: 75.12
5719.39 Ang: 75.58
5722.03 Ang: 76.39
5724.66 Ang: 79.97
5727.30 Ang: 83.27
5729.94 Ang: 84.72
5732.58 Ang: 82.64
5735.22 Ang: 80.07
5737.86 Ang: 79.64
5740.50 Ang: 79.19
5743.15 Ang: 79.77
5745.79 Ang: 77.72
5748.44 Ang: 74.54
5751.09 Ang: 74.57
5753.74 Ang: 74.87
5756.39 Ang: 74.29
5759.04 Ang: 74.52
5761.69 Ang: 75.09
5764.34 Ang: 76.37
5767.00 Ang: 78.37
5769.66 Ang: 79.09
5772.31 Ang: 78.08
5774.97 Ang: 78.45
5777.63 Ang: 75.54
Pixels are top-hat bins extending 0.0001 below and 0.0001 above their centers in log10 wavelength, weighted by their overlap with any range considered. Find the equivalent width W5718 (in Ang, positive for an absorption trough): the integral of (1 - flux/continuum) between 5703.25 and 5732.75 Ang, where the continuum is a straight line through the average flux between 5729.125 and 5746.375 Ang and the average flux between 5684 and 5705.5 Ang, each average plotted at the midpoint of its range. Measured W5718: 0.6 Ang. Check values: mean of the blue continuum 74.9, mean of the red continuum 80.6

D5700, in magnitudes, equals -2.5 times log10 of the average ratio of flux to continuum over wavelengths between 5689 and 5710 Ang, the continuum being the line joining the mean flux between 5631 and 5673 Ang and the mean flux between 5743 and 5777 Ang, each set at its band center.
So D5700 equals 0.025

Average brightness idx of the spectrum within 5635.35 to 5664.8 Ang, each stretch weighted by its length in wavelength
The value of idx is 74.6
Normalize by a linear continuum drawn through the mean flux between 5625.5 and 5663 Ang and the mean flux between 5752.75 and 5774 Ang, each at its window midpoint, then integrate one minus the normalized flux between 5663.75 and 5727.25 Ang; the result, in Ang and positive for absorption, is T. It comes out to 0.1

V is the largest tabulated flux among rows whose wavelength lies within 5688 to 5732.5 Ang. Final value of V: 84.72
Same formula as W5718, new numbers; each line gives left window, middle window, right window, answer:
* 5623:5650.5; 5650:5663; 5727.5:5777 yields 0.4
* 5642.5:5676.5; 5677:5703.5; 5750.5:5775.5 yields 0.3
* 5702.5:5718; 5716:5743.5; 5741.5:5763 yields -2.2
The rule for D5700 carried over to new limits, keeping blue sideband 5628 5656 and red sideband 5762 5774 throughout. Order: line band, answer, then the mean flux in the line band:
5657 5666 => 0.05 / 72.5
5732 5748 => -0.03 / 79.4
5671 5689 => 0.02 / 74.7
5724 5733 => -0.08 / 82.8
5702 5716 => 0.07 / 72.1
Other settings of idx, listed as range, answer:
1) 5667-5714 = 74.8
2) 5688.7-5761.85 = 76.5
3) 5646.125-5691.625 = 74.9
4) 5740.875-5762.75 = 75.8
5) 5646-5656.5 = 74.6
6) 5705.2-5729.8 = 75.9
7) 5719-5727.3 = 78.4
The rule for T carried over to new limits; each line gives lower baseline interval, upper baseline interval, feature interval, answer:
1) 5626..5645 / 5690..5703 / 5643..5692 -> 0.5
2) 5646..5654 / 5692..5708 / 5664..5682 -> -0.5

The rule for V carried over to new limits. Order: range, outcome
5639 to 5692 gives 80.4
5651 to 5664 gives 75.33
